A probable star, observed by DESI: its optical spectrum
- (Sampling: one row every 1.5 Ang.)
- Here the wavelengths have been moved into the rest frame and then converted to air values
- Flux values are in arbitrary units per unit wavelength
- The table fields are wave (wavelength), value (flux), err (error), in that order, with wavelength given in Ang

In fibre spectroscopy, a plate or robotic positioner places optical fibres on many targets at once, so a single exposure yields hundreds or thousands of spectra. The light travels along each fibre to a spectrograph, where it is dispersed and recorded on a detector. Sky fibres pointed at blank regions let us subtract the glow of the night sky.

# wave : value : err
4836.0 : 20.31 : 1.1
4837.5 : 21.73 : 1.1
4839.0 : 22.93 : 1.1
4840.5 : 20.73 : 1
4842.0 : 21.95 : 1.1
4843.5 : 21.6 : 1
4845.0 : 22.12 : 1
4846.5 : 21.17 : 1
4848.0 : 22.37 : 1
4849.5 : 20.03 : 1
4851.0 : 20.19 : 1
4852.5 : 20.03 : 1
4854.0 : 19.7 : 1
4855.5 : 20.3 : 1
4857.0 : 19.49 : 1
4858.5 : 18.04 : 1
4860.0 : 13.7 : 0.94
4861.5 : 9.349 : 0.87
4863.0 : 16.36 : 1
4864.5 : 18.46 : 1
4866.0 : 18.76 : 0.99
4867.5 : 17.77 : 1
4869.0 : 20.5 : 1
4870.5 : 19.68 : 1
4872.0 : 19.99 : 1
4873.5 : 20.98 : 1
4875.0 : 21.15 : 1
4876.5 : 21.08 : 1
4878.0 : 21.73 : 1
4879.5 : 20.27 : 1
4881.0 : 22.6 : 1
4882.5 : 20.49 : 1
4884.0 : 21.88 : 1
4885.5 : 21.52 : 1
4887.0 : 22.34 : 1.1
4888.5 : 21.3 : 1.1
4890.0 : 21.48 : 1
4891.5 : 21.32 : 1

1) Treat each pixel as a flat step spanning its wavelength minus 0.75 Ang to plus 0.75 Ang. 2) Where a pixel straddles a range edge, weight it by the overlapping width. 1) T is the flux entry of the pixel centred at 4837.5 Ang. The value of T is 21.73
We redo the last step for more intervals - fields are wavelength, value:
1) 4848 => 22.37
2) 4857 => 19.49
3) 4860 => 13.7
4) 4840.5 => 20.73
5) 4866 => 18.76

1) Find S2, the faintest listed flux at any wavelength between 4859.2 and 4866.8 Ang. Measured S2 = 9.349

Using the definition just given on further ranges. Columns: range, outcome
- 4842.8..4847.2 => 21.17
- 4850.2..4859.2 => 18.04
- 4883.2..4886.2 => 21.52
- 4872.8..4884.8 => 20.27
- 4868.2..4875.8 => 19.68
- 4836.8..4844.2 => 20.73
